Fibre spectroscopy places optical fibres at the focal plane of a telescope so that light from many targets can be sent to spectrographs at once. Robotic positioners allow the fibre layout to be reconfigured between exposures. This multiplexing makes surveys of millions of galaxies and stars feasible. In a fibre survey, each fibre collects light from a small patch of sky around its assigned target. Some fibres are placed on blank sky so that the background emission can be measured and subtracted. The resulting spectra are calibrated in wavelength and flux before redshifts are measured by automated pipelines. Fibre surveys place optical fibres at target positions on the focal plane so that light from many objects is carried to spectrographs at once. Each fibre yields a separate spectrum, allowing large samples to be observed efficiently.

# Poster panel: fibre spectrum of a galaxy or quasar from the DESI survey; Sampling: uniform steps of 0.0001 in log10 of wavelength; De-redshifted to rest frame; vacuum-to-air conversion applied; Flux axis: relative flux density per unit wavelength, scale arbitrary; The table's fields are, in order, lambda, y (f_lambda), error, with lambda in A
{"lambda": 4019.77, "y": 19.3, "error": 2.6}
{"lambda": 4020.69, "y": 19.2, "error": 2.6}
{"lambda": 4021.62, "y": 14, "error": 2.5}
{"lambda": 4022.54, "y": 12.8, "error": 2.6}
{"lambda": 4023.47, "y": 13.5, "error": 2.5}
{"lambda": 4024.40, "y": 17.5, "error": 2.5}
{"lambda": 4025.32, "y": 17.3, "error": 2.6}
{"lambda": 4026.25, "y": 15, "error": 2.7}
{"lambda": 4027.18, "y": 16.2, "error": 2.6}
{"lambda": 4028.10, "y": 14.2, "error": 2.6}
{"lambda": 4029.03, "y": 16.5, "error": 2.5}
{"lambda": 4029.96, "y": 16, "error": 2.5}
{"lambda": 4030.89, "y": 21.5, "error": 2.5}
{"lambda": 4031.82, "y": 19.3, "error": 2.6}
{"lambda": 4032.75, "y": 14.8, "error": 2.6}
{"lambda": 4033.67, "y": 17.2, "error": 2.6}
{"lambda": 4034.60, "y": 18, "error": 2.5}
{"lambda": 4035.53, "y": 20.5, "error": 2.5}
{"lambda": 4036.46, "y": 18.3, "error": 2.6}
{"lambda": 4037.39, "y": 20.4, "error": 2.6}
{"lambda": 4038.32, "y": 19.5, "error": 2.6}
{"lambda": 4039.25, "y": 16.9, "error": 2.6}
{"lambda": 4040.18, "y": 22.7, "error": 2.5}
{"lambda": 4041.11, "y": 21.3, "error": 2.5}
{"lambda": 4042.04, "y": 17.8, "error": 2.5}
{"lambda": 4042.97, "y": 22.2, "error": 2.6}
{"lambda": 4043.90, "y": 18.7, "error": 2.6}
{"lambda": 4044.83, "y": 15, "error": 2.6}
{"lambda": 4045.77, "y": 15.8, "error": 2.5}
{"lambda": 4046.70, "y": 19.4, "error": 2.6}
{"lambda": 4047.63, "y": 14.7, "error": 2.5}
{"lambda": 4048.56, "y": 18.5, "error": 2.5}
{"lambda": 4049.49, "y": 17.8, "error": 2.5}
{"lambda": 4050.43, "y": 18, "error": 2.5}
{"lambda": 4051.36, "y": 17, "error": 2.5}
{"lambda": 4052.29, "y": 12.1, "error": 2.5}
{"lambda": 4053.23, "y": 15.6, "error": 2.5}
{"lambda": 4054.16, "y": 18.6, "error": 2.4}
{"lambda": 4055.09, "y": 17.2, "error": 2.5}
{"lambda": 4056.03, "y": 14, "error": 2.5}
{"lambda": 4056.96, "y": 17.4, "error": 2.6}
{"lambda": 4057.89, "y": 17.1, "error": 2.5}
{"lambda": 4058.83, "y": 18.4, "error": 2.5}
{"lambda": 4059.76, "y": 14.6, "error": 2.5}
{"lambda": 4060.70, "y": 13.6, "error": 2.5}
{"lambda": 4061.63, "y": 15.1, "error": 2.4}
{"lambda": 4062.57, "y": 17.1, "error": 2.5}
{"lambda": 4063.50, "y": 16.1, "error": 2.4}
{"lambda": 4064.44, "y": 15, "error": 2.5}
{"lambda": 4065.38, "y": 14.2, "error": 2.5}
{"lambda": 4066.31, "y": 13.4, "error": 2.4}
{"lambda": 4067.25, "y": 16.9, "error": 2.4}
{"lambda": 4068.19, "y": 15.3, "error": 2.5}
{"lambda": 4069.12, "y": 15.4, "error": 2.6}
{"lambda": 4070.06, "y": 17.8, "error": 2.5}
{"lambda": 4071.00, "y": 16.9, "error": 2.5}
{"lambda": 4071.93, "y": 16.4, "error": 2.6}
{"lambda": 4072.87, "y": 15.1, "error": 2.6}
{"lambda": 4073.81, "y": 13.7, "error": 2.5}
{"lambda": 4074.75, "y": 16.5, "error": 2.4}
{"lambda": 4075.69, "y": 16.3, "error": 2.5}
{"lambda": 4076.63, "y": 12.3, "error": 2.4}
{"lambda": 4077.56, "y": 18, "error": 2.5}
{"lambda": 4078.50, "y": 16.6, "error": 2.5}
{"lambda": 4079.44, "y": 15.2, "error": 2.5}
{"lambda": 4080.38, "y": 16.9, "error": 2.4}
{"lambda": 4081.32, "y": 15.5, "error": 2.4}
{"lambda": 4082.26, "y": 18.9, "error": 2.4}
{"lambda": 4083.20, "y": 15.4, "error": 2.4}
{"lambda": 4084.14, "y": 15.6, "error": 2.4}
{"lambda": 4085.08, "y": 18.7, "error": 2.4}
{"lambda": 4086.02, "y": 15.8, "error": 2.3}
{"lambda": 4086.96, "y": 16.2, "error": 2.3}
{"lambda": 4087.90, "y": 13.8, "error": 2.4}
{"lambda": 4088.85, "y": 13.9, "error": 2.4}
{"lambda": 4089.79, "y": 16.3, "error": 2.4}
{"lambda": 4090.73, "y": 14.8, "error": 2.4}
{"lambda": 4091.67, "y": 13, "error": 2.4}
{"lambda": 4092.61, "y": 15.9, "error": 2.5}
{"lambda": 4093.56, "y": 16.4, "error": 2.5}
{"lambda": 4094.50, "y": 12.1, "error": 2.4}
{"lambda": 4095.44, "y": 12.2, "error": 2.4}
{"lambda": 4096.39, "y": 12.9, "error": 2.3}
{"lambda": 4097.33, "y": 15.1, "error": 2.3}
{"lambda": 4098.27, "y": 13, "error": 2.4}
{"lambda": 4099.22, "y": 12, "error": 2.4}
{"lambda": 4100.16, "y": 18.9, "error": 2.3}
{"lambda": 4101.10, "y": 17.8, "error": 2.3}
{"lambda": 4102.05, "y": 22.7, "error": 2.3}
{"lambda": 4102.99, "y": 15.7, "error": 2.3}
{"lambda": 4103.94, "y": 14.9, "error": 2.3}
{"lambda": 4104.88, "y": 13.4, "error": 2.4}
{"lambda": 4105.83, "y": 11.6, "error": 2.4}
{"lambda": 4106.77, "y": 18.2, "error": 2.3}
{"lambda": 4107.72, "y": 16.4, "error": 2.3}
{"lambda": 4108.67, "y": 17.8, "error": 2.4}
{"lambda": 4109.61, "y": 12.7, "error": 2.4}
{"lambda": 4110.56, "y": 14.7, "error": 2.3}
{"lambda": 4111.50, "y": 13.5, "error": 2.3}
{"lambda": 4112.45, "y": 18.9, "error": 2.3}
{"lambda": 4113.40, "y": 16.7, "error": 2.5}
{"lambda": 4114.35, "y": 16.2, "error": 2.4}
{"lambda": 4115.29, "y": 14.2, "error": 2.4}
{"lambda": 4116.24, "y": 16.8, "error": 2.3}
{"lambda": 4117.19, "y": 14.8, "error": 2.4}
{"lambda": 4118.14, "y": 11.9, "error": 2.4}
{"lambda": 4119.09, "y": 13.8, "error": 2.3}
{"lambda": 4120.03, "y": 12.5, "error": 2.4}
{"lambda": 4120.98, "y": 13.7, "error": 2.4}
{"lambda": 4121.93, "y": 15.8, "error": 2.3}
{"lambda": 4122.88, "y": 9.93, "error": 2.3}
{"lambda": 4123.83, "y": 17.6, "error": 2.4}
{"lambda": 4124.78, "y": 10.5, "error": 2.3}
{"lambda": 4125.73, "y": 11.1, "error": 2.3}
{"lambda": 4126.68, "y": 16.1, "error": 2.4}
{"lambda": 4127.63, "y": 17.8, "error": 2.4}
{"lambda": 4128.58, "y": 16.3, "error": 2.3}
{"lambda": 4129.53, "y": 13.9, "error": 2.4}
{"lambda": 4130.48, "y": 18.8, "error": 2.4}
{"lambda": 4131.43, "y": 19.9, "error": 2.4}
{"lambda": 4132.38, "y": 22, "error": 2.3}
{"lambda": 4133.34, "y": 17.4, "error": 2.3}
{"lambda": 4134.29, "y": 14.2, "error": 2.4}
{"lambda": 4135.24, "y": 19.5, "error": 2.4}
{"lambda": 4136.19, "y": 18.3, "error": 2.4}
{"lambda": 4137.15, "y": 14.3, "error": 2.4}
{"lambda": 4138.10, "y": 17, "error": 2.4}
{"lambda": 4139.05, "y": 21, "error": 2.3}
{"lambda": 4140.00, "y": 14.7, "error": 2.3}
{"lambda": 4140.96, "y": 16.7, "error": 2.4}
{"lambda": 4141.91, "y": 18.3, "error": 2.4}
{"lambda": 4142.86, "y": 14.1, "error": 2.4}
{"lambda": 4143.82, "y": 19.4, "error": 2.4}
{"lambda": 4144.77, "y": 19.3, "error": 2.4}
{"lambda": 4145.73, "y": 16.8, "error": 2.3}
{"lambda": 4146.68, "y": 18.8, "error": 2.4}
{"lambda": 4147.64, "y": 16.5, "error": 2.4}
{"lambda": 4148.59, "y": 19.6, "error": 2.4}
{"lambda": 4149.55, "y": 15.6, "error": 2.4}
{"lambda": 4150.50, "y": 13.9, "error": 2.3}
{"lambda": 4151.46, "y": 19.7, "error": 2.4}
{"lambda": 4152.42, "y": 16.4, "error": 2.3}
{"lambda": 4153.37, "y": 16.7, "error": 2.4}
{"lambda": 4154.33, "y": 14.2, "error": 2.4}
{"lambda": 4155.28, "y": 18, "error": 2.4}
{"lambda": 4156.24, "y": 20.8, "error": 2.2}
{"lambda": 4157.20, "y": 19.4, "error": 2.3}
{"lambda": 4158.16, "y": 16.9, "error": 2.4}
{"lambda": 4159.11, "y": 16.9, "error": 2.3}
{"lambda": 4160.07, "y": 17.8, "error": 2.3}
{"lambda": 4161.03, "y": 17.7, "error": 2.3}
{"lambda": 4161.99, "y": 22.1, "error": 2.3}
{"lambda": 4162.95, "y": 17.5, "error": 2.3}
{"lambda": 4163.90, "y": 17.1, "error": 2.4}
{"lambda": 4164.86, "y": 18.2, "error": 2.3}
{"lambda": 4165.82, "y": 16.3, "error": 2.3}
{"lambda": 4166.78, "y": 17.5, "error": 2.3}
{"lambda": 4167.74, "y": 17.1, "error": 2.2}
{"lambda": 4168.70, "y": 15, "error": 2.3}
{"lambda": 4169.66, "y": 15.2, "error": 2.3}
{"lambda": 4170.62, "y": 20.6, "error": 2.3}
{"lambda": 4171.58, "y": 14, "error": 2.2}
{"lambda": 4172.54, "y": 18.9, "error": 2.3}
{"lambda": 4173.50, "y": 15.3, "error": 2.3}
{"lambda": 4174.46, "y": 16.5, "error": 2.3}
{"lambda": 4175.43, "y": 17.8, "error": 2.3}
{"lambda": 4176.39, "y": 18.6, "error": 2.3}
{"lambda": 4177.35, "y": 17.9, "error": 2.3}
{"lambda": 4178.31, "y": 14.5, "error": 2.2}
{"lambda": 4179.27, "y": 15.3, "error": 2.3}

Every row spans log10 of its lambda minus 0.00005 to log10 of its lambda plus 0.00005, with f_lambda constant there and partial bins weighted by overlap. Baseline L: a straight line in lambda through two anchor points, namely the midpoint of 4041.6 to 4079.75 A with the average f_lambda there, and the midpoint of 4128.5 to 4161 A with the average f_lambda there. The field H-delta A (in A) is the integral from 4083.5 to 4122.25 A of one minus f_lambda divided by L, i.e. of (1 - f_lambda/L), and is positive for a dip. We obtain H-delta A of 3.9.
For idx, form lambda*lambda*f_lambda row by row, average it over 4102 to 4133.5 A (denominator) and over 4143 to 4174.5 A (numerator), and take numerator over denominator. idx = 1.2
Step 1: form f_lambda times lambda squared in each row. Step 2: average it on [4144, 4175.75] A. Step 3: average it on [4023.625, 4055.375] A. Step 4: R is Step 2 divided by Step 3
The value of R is 1.0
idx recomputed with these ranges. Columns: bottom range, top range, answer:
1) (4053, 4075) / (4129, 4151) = 1.14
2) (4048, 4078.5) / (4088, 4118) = 0.97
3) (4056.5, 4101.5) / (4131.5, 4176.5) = 1.17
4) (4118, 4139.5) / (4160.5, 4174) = 1.11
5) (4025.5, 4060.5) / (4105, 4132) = 0.90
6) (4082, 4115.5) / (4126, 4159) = 1.15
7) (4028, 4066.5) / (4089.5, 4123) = 0.89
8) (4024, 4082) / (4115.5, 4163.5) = 1.03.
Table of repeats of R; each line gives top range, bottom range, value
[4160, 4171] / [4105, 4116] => 1.17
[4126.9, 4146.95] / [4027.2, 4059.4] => 1.04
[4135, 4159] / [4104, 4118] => 1.16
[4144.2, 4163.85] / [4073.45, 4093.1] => 1.17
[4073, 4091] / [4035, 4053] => 0.89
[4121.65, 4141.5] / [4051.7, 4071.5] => 1.07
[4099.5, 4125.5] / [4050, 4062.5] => 0.97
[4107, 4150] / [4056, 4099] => 1.07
